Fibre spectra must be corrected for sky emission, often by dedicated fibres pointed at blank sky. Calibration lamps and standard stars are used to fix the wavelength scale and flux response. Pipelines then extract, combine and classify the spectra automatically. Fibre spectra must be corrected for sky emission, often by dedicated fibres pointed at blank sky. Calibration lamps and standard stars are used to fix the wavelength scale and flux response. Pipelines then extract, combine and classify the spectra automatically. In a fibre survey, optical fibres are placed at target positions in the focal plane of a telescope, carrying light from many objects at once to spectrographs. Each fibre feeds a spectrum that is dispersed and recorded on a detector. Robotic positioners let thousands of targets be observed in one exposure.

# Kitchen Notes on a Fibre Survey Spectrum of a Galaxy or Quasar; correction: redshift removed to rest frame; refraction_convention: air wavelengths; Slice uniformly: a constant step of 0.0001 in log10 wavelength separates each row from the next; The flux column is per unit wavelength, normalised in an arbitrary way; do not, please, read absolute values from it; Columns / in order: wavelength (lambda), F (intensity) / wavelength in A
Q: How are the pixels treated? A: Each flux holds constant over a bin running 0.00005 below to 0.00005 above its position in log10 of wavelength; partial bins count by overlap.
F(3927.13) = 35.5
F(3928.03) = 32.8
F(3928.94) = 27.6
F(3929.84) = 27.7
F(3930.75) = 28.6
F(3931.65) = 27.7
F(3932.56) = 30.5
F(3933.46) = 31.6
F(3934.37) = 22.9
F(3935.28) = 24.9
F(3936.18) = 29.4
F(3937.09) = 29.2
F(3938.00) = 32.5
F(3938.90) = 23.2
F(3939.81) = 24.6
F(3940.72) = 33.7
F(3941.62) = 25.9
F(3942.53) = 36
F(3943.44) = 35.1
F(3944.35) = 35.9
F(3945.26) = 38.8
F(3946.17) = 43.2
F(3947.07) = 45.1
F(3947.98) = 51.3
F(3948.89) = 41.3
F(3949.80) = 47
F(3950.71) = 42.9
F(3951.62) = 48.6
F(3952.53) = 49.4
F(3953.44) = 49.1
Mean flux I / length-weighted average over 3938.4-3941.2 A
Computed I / 27.3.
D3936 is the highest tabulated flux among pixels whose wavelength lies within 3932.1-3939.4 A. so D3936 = 32.5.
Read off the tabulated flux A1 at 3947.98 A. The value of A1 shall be 51.3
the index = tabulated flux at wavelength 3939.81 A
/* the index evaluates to 24.6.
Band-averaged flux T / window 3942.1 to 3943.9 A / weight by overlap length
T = 35.5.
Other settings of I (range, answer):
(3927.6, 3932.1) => 28.9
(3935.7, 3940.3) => 27.8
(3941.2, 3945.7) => 34.3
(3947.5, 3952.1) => 46.2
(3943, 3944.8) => 35.5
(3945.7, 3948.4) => 46.5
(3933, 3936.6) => 27.2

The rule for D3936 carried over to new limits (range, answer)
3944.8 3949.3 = 51.3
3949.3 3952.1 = 48.6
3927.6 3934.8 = 32.8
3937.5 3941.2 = 33.7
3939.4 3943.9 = 36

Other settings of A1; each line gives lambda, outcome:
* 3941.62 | 25.9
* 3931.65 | 27.7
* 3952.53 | 49.4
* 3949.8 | 47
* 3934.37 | 22.9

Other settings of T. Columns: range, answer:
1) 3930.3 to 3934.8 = 28.3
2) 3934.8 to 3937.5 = 27.8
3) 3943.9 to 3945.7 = 37.3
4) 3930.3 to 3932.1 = 28.2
